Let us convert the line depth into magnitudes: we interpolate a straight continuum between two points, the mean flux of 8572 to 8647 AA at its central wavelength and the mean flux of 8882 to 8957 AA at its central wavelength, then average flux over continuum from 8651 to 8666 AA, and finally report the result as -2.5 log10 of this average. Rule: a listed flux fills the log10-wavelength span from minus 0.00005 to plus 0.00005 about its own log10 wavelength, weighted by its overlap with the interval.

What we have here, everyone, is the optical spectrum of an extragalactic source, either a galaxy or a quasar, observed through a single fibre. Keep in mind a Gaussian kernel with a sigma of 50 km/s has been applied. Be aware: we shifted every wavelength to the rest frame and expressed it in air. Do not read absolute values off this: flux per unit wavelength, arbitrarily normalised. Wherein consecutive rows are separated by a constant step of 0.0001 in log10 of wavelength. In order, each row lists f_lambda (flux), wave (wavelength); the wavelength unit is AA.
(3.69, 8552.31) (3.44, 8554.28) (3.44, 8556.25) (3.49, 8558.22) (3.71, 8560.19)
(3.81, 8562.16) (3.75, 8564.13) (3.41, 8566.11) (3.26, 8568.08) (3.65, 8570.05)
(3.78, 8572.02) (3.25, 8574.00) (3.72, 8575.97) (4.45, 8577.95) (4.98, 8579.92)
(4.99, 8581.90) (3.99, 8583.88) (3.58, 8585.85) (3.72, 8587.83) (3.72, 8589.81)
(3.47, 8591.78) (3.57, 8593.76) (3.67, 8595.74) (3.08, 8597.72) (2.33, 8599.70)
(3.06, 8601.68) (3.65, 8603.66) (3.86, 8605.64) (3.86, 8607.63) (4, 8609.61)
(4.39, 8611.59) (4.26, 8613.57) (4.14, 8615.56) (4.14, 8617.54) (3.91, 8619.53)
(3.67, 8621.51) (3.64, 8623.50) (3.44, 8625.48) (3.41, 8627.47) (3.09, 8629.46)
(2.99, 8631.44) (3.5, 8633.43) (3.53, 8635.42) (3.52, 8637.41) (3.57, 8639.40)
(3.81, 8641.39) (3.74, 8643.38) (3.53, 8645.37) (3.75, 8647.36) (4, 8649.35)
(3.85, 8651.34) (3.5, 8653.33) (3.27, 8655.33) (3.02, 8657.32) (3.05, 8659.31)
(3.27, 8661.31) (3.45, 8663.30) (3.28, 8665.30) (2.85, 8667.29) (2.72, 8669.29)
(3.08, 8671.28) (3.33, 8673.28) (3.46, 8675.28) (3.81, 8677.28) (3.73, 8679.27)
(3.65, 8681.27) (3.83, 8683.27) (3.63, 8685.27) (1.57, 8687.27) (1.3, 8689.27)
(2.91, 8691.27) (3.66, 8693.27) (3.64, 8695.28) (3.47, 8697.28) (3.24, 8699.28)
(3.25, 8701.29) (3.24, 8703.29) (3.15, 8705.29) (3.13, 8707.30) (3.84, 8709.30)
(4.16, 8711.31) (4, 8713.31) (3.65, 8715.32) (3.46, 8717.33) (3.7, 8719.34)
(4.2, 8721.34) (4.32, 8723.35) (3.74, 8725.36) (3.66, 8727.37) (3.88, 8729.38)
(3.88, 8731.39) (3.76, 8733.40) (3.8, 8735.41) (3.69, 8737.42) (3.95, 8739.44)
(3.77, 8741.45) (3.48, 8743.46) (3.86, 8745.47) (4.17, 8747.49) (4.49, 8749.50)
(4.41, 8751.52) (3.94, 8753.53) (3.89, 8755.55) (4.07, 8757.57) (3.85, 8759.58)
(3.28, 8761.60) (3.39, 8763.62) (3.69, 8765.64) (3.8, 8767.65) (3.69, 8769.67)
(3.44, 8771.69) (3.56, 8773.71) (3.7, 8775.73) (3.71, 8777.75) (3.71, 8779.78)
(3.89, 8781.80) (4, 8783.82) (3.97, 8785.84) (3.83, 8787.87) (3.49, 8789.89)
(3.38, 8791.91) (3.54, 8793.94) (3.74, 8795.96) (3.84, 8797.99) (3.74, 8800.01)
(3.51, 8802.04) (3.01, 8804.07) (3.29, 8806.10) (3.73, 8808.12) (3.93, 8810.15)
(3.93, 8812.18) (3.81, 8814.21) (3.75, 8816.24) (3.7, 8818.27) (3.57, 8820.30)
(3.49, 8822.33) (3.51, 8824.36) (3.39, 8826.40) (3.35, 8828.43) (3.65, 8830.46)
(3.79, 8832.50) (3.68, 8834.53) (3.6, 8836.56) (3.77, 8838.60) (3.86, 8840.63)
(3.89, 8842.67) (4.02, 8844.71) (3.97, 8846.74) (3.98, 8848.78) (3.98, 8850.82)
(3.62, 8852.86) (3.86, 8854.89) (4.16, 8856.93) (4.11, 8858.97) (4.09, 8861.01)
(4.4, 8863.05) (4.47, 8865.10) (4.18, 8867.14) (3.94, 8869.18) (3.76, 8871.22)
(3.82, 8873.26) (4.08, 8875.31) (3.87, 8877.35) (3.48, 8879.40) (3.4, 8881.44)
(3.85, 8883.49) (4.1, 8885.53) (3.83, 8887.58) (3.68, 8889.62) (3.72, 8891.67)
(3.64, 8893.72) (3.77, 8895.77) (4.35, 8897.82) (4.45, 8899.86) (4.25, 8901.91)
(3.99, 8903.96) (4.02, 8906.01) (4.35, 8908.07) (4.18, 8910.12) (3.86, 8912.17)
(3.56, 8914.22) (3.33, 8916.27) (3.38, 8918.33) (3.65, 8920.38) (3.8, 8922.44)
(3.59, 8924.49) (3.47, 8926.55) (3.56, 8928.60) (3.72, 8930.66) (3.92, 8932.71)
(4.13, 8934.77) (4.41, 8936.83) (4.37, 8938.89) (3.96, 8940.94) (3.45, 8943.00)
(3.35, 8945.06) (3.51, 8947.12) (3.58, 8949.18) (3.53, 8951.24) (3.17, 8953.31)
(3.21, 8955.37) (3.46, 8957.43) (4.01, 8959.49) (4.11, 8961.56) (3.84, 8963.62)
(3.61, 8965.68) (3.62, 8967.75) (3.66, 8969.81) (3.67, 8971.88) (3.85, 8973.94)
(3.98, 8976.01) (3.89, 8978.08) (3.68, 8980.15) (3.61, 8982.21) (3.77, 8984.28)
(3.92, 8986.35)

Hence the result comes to 0.13 mag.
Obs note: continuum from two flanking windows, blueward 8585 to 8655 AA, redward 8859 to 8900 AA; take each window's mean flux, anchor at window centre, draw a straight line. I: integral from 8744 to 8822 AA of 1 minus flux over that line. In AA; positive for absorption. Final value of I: 1.6 AA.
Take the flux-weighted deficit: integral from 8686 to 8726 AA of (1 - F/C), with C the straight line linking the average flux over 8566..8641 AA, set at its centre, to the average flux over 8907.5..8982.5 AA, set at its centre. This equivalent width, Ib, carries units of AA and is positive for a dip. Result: 3.50 AA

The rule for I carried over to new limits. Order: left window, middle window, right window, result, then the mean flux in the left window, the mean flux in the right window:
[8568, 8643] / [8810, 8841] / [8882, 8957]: 0.9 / 3.71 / 3.79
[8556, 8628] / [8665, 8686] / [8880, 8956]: 2.0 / 3.74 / 3.79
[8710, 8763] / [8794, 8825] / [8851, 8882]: 2.3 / 3.88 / 3.96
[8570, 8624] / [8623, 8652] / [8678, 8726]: 0.9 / 3.81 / 3.44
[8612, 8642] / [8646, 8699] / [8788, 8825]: 5.4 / 3.65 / 3.62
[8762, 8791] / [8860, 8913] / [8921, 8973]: -4.0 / 3.7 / 3.71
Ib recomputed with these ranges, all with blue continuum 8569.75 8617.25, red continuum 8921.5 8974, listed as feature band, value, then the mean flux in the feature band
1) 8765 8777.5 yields 0.36 AA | 3.65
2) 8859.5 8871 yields -1.37 AA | 4.18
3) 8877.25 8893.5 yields 0.00 AA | 3.73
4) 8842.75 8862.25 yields -1.25 AA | 3.98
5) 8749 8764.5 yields -0.57 AA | 3.9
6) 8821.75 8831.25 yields 0.69 AA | 3.47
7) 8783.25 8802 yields 0.23 AA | 3.71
